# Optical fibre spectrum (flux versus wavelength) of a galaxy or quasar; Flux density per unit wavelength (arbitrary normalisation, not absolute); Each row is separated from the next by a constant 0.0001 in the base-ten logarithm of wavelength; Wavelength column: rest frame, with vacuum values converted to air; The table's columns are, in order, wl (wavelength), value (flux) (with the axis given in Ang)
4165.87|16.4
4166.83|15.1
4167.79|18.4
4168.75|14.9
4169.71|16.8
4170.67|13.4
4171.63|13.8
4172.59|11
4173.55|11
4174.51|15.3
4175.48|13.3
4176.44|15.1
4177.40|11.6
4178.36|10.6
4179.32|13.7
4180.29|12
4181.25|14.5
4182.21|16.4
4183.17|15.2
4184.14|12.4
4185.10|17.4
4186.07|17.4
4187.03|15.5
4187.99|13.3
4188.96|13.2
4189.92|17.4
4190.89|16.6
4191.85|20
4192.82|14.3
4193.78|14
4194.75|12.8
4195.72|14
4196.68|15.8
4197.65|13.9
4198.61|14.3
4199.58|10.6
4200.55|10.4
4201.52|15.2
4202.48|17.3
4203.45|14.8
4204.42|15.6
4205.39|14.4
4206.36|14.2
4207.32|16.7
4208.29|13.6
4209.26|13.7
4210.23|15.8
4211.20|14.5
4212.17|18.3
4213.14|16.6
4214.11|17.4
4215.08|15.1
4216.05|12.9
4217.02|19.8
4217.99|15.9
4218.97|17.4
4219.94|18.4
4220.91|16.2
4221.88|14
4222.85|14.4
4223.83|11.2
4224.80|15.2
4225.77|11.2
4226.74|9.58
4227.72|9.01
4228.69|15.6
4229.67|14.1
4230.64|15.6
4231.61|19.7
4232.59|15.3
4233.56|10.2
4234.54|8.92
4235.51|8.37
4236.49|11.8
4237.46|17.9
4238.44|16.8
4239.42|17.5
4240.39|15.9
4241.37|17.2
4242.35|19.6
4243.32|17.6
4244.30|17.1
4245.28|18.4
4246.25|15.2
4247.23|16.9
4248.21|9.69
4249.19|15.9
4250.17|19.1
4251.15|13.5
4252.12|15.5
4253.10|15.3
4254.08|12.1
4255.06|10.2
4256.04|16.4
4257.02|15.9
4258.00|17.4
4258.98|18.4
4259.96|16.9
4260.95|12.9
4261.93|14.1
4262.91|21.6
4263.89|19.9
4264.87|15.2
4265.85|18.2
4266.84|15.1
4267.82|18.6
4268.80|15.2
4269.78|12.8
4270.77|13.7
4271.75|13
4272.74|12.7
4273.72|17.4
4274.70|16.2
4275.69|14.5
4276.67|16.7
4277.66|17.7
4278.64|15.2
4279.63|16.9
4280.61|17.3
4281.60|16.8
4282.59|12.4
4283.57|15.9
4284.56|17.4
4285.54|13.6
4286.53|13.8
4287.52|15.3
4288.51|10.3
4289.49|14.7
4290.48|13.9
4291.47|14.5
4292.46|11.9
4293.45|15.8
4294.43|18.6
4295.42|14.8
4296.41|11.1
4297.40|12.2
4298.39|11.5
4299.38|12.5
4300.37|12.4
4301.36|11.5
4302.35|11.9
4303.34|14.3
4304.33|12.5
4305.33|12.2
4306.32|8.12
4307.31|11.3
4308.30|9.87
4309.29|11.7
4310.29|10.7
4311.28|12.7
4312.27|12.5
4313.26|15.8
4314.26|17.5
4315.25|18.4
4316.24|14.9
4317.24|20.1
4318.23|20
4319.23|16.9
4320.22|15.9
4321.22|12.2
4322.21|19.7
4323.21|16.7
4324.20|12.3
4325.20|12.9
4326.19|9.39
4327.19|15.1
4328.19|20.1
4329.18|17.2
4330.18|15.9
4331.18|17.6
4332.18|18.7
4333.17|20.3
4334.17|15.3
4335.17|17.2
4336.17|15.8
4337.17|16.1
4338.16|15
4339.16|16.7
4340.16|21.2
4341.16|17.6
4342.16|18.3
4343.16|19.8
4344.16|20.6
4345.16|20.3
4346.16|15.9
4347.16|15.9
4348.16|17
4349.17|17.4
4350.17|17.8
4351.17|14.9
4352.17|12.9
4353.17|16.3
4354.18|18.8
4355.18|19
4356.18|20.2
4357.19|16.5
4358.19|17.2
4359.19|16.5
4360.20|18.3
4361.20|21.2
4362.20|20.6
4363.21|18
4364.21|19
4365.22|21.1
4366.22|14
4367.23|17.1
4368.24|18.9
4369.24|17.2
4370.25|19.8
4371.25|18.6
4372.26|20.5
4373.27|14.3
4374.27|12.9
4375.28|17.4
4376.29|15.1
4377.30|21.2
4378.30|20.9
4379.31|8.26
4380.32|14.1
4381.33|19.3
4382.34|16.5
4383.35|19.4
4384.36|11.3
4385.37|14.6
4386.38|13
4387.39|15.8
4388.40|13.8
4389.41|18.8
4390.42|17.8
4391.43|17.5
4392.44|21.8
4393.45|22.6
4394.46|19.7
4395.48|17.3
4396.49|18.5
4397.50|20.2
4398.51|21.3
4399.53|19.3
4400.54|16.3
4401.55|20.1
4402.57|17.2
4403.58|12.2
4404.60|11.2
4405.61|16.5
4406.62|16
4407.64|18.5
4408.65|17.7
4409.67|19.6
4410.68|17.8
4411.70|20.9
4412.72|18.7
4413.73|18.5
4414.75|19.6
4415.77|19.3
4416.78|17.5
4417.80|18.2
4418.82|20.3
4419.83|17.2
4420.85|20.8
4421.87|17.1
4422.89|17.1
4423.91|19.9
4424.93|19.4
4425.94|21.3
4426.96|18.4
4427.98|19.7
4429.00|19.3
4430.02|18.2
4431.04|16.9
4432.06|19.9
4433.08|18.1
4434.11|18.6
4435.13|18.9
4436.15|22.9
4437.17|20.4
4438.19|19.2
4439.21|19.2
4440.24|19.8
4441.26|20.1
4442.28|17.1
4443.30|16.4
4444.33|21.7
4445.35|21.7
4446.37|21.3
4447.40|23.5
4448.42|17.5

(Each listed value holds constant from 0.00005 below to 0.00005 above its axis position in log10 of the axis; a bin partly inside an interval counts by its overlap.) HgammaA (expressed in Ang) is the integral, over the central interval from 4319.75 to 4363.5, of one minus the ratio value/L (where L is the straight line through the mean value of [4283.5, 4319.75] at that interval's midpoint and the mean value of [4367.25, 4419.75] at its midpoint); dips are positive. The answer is -4.6 Ang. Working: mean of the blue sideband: 13.8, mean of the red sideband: 17.5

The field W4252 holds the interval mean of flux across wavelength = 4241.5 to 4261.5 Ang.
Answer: 15.7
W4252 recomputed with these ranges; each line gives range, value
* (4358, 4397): 17.4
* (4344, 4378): 17.7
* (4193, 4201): 13.3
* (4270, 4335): 14.7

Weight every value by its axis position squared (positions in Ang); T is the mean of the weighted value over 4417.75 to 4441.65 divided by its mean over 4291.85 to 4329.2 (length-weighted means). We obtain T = 1.4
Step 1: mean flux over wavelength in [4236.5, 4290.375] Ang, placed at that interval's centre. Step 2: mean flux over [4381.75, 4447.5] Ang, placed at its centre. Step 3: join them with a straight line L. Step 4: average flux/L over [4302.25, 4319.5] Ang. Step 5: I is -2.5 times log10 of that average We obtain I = 0.19 mag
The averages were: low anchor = 15.7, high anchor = 18.4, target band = 14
